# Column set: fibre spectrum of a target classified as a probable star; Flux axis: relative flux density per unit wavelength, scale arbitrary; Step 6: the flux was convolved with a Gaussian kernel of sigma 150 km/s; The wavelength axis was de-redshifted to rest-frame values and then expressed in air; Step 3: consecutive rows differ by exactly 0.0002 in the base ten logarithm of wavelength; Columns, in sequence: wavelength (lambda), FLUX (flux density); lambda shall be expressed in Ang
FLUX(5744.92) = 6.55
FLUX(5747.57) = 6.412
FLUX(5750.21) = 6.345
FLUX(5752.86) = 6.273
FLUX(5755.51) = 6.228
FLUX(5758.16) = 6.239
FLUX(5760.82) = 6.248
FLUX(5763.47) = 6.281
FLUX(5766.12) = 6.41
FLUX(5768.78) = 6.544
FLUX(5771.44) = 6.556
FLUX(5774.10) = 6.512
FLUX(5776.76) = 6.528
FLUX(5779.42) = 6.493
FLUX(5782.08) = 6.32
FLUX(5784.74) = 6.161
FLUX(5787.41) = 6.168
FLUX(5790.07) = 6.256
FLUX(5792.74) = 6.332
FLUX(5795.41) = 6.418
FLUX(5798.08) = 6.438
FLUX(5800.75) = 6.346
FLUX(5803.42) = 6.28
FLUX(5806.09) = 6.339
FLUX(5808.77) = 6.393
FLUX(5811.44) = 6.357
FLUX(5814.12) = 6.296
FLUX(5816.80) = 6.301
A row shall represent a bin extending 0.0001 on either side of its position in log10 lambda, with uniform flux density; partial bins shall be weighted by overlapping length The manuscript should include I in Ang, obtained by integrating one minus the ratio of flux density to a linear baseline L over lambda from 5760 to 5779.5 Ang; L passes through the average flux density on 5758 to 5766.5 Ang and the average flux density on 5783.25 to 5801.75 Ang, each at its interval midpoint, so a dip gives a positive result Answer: -0.48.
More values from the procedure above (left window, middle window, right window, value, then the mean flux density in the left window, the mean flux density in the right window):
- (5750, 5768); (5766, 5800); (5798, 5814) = -0.4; 6.29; 6.35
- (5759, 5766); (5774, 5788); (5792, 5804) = -0.1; 6.29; 6.37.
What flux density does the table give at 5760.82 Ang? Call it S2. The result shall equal 6.248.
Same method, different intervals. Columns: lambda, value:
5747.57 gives 6.412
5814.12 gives 6.296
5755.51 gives 6.228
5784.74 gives 6.161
